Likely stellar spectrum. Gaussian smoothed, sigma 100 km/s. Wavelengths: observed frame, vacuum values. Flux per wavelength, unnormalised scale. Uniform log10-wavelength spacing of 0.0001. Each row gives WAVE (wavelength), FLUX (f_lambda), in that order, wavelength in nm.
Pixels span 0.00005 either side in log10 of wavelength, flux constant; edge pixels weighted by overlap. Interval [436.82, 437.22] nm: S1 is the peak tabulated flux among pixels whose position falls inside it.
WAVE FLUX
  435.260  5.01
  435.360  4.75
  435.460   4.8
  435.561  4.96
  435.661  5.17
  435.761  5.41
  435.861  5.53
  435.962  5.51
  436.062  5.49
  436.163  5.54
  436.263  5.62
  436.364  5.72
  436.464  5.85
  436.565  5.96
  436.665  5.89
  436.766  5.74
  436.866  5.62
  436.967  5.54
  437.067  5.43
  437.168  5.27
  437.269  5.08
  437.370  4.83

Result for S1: 5.62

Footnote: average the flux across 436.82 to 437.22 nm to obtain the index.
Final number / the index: 5.46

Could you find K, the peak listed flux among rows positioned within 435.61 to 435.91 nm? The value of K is 5.53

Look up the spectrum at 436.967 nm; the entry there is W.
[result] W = 5.54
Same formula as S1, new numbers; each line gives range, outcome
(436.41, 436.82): 5.96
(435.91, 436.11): 5.51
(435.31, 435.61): 4.96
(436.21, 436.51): 5.85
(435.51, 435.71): 5.17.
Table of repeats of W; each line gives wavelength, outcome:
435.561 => 4.96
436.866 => 5.62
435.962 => 5.51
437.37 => 4.83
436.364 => 5.72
